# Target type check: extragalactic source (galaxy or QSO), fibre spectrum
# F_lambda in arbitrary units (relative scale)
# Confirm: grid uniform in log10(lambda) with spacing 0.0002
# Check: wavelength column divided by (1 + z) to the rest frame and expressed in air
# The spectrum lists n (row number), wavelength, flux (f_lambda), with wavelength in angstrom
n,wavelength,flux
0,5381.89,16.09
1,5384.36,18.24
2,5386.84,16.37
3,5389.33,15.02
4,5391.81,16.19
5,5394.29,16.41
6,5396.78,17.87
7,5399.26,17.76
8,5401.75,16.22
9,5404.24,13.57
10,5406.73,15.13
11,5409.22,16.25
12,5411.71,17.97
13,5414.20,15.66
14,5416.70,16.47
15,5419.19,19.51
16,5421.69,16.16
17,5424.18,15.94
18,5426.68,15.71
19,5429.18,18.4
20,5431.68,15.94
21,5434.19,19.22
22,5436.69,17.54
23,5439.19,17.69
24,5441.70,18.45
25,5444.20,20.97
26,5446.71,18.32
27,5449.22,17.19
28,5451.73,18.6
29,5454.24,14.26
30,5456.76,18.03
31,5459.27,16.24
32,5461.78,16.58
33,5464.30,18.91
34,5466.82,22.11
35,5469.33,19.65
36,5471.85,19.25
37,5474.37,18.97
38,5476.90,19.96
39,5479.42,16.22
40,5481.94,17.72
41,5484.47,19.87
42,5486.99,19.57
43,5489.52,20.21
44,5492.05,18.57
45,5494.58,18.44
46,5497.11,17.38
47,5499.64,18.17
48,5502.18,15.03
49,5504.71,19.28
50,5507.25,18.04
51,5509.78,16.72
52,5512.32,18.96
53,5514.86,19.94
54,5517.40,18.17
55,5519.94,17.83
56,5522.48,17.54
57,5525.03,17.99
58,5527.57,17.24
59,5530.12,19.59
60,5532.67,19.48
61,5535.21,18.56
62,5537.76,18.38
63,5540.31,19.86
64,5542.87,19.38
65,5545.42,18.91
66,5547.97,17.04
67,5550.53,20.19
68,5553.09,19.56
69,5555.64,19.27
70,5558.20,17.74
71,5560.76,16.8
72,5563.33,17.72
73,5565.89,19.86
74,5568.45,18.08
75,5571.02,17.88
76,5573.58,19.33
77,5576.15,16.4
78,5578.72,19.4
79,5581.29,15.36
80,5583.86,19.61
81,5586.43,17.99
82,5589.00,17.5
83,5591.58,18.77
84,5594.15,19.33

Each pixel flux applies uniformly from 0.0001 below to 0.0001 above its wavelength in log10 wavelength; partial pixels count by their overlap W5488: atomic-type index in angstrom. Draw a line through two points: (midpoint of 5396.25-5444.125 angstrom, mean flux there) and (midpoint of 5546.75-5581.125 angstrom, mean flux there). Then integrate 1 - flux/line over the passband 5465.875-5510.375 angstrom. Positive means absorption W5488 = -2.54 angstrom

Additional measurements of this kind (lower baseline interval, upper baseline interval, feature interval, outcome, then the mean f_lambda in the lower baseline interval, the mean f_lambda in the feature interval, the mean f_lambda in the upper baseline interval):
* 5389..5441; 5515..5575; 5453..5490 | -2.0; 16.7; 18.5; 18.6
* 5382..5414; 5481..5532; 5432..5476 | -2.3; 16.4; 18.3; 18.3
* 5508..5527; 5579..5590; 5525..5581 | -1.8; 18.1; 18.5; 17.8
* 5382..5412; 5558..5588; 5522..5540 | -0.9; 16.4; 18.5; 18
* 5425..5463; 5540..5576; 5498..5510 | 0.4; 17.5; 17.5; 18.6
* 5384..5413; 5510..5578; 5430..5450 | -1.4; 16.4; 18.2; 18.5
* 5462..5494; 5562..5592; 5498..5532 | 1.3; 19.1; 18.1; 18.1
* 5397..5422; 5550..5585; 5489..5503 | -0.3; 16.5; 17.9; 18.3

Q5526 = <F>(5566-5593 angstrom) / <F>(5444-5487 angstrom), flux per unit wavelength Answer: 1.0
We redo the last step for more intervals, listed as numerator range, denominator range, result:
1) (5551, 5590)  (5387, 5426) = 1.11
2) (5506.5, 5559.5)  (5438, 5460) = 1.05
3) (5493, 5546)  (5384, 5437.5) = 1.10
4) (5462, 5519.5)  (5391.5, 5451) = 1.09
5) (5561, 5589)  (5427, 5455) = 1.01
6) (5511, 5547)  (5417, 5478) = 1.04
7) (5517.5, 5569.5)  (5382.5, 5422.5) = 1.12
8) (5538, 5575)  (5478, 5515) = 1.02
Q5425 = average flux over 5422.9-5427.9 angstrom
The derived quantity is 15.8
